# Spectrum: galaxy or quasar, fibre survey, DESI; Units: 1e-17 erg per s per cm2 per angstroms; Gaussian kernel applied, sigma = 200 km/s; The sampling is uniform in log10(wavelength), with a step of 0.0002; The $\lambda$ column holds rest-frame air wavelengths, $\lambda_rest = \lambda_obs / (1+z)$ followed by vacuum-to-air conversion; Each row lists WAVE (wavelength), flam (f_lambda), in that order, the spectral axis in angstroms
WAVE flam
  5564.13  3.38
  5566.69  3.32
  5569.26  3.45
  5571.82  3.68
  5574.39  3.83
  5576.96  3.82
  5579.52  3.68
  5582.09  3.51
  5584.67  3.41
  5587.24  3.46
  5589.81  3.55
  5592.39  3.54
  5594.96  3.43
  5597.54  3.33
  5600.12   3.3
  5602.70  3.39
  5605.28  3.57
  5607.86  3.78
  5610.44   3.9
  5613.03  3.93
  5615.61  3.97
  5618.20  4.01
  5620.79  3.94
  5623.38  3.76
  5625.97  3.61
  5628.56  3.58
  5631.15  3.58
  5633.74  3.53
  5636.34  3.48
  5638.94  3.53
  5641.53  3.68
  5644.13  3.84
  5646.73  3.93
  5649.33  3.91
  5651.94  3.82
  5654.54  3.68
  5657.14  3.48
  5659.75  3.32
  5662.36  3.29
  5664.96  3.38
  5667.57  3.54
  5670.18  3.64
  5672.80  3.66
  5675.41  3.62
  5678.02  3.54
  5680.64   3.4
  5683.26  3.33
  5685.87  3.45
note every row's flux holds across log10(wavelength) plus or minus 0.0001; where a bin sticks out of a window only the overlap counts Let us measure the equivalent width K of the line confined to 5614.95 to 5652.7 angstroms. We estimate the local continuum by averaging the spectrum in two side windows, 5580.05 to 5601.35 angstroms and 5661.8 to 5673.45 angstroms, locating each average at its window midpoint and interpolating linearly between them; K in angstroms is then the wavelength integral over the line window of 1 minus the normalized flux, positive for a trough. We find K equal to -2.80 angstroms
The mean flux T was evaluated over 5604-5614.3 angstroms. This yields 3.79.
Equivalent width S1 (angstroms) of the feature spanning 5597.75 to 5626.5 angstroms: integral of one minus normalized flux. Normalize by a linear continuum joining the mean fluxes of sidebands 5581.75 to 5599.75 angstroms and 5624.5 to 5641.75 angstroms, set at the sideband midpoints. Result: -1.81 angstroms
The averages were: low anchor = 3.45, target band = 3.73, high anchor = 3.57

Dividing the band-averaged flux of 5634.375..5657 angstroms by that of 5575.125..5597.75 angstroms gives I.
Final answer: 1.05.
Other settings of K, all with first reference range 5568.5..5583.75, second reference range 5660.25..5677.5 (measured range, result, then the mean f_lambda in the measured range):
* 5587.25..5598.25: 0.5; 3.47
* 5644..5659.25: -0.9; 3.75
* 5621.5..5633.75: -0.2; 3.64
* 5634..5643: 0.0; 3.56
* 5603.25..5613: -0.4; 3.75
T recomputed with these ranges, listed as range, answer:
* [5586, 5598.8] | 3.46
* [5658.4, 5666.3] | 3.33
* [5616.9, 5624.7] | 3.9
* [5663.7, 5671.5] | 3.52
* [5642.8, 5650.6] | 3.89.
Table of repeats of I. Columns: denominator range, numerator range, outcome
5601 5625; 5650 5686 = 0.93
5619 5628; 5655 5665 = 0.90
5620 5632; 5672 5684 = 0.95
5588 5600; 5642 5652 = 1.12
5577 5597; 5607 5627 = 1.10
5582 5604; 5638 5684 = 1.05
